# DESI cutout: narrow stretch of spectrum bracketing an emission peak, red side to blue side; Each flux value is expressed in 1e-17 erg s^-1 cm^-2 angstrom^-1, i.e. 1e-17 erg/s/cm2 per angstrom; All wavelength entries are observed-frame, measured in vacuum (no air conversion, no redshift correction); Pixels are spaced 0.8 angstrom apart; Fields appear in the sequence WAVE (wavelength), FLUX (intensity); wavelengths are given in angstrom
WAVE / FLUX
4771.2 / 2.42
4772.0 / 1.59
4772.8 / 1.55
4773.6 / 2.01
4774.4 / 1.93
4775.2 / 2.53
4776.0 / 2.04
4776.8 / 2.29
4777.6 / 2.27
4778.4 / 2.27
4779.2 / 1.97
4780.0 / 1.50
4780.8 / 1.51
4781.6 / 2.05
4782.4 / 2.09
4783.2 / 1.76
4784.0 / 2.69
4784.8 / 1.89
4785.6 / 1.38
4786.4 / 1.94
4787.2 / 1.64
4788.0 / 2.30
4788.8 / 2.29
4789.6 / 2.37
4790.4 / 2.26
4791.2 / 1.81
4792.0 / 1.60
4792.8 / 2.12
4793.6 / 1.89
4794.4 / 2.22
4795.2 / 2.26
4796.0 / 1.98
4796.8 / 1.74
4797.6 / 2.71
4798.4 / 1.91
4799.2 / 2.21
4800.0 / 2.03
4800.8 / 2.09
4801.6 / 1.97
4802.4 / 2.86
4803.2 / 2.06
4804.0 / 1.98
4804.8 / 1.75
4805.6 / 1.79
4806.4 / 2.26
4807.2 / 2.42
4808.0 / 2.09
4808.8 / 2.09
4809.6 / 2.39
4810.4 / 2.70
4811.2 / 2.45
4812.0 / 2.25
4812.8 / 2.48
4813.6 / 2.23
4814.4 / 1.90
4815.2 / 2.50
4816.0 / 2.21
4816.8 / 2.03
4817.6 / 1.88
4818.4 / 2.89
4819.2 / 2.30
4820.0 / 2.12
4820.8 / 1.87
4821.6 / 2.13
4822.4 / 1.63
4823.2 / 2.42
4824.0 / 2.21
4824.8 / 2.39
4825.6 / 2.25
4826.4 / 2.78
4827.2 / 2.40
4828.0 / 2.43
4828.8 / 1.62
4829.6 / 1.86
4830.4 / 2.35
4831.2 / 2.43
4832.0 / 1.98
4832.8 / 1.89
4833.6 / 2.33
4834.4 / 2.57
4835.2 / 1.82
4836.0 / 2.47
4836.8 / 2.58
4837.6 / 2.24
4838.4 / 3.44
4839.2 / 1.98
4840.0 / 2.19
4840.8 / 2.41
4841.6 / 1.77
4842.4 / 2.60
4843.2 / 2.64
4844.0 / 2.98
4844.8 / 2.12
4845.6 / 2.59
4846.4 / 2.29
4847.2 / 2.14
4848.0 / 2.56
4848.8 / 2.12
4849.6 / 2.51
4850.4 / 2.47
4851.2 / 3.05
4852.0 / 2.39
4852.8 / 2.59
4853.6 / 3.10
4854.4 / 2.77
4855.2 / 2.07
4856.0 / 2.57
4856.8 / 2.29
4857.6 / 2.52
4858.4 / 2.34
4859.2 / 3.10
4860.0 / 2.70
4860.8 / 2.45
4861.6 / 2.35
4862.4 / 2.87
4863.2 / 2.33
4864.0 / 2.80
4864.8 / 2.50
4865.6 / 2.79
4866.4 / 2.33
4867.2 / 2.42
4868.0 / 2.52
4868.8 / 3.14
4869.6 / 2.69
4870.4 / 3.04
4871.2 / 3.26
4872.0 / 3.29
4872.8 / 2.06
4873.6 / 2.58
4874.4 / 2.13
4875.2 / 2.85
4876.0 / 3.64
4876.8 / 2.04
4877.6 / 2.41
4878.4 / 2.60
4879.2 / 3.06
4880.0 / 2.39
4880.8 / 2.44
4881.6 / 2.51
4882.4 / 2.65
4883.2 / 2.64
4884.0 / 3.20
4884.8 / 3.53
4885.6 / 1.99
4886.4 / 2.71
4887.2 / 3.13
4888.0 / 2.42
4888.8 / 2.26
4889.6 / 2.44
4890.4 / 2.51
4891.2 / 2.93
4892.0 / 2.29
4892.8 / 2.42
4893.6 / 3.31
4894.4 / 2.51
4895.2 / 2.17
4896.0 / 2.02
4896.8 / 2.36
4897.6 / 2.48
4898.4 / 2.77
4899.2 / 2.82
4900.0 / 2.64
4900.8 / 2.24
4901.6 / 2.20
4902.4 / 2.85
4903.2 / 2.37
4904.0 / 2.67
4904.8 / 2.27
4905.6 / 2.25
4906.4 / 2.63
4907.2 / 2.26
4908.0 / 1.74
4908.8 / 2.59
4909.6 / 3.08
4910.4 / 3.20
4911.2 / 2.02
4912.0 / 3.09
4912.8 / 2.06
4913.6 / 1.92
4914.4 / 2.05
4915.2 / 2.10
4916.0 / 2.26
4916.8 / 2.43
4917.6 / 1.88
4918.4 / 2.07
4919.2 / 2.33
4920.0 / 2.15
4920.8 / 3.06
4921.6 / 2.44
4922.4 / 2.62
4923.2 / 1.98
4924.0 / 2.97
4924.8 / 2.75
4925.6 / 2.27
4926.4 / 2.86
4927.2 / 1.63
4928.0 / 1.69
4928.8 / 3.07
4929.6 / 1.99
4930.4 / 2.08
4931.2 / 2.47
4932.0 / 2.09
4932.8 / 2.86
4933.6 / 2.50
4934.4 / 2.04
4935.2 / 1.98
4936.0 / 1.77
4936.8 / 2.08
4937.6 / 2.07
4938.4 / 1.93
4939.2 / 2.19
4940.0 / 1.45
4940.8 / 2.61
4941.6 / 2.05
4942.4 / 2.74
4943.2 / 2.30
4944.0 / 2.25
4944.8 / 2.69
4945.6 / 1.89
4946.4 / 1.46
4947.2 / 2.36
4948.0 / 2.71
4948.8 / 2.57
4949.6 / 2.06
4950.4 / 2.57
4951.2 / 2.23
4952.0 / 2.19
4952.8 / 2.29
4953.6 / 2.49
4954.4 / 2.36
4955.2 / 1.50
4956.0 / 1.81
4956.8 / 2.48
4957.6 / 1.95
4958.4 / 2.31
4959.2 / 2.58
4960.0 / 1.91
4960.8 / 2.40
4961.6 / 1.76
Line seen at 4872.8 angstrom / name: Mg II 2798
